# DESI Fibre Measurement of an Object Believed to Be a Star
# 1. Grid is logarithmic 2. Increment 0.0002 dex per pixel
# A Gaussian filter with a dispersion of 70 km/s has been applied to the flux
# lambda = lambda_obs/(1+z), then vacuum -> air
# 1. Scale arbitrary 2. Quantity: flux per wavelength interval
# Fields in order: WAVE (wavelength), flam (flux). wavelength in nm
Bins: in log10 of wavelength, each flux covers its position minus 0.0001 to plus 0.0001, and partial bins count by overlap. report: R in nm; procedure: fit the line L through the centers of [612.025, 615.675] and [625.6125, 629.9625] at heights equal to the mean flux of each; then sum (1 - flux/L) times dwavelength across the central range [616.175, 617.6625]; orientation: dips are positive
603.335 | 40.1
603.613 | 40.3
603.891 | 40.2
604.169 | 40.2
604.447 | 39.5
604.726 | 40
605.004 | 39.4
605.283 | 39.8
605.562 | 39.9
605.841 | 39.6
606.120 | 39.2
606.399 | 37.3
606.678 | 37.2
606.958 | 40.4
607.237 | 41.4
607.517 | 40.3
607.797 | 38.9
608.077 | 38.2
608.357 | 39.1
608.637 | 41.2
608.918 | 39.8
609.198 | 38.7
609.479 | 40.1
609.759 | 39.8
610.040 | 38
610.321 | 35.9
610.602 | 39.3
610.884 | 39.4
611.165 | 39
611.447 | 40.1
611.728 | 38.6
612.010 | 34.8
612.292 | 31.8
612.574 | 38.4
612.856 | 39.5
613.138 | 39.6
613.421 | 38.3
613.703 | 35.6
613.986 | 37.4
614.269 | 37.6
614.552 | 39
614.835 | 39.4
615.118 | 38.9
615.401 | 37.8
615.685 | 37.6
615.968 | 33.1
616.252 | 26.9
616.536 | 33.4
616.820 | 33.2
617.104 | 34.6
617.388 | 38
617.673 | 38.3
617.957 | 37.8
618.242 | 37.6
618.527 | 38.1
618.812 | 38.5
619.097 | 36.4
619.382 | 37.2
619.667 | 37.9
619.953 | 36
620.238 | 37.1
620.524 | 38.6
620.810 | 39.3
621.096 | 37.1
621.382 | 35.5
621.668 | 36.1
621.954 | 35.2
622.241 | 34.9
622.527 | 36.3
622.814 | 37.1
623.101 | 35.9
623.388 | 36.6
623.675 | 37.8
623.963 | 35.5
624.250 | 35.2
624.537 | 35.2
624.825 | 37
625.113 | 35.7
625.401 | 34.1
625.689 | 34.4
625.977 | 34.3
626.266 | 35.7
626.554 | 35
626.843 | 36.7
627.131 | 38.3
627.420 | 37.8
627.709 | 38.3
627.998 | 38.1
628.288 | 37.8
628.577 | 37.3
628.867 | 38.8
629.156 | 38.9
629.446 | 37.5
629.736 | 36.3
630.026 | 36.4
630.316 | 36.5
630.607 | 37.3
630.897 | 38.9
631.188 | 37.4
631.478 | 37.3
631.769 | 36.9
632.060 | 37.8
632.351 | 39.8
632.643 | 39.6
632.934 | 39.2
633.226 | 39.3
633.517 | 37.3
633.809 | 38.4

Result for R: 0.14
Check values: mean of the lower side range 37.7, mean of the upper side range 37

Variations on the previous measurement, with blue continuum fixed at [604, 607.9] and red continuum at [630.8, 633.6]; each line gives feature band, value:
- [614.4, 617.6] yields 0.278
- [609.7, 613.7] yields 0.138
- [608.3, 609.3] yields -0.010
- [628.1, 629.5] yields 0.015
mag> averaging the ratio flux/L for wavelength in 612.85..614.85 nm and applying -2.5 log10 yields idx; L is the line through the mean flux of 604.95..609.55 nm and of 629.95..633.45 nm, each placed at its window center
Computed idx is 0.03 mag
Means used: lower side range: 39.4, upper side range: 38.1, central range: 38.1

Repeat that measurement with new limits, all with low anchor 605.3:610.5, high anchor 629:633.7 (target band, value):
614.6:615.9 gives 0.02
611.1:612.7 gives 0.06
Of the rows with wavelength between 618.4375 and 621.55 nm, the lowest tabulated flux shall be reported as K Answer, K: 35.5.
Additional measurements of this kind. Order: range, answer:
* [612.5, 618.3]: 26.9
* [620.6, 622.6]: 34.9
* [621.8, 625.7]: 34.1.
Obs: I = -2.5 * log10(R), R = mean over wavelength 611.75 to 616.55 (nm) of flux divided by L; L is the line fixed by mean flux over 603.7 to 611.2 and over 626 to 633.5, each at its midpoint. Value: 0.07 mag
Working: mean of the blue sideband 39.3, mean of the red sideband 37.7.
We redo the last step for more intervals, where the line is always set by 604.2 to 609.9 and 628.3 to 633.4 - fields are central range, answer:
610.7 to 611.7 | 0.00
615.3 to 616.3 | 0.14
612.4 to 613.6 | 0.01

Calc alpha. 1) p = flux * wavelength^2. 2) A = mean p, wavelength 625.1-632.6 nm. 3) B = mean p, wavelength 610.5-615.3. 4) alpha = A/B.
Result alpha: 1.03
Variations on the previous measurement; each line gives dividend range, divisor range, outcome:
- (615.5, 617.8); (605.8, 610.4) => 0.90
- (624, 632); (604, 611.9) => 1.00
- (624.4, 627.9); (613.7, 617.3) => 1.04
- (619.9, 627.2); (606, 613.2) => 0.98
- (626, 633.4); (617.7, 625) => 1.05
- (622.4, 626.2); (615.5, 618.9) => 1.03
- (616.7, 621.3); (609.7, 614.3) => 1.01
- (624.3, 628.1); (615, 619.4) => 1.03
